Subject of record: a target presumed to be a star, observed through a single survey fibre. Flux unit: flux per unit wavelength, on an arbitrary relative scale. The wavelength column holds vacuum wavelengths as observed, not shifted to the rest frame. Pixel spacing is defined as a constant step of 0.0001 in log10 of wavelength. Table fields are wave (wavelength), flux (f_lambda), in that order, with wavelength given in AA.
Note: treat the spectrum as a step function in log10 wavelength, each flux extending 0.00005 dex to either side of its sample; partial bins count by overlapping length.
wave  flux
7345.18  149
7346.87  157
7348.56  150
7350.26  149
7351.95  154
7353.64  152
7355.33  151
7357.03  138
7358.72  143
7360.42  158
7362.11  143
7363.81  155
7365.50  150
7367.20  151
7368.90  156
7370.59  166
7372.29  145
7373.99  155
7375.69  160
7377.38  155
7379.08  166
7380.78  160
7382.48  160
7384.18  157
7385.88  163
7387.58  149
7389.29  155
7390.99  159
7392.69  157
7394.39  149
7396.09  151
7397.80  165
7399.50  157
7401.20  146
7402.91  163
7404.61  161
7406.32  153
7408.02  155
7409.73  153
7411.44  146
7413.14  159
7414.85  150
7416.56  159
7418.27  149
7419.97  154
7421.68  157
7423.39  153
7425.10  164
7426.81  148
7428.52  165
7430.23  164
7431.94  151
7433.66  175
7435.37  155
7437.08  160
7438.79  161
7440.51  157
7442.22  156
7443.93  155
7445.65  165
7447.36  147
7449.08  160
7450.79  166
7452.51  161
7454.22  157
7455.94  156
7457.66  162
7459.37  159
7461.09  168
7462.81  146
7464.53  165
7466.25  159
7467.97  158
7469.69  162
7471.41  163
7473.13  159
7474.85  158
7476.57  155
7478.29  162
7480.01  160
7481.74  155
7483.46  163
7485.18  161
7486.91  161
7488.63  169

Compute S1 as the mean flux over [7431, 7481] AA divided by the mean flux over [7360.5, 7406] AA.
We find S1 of 1.02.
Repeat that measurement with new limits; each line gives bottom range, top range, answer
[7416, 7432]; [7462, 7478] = 1.01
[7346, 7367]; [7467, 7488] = 1.07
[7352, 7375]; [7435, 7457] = 1.05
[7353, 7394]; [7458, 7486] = 1.03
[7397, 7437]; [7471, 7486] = 1.02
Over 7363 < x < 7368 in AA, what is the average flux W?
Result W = 152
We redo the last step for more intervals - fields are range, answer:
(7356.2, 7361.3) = 146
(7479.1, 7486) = 160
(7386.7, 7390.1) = 152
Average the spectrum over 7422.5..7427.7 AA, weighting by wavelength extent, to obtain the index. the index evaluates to 155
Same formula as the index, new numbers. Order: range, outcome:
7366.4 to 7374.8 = 155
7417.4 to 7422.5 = 153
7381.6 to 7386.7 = 160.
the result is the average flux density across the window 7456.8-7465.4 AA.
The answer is 160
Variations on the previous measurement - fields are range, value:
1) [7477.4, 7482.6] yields 159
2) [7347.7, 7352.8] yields 151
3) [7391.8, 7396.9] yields 153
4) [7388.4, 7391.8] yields 157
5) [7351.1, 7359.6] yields 148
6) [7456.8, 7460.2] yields 161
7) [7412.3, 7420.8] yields 154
